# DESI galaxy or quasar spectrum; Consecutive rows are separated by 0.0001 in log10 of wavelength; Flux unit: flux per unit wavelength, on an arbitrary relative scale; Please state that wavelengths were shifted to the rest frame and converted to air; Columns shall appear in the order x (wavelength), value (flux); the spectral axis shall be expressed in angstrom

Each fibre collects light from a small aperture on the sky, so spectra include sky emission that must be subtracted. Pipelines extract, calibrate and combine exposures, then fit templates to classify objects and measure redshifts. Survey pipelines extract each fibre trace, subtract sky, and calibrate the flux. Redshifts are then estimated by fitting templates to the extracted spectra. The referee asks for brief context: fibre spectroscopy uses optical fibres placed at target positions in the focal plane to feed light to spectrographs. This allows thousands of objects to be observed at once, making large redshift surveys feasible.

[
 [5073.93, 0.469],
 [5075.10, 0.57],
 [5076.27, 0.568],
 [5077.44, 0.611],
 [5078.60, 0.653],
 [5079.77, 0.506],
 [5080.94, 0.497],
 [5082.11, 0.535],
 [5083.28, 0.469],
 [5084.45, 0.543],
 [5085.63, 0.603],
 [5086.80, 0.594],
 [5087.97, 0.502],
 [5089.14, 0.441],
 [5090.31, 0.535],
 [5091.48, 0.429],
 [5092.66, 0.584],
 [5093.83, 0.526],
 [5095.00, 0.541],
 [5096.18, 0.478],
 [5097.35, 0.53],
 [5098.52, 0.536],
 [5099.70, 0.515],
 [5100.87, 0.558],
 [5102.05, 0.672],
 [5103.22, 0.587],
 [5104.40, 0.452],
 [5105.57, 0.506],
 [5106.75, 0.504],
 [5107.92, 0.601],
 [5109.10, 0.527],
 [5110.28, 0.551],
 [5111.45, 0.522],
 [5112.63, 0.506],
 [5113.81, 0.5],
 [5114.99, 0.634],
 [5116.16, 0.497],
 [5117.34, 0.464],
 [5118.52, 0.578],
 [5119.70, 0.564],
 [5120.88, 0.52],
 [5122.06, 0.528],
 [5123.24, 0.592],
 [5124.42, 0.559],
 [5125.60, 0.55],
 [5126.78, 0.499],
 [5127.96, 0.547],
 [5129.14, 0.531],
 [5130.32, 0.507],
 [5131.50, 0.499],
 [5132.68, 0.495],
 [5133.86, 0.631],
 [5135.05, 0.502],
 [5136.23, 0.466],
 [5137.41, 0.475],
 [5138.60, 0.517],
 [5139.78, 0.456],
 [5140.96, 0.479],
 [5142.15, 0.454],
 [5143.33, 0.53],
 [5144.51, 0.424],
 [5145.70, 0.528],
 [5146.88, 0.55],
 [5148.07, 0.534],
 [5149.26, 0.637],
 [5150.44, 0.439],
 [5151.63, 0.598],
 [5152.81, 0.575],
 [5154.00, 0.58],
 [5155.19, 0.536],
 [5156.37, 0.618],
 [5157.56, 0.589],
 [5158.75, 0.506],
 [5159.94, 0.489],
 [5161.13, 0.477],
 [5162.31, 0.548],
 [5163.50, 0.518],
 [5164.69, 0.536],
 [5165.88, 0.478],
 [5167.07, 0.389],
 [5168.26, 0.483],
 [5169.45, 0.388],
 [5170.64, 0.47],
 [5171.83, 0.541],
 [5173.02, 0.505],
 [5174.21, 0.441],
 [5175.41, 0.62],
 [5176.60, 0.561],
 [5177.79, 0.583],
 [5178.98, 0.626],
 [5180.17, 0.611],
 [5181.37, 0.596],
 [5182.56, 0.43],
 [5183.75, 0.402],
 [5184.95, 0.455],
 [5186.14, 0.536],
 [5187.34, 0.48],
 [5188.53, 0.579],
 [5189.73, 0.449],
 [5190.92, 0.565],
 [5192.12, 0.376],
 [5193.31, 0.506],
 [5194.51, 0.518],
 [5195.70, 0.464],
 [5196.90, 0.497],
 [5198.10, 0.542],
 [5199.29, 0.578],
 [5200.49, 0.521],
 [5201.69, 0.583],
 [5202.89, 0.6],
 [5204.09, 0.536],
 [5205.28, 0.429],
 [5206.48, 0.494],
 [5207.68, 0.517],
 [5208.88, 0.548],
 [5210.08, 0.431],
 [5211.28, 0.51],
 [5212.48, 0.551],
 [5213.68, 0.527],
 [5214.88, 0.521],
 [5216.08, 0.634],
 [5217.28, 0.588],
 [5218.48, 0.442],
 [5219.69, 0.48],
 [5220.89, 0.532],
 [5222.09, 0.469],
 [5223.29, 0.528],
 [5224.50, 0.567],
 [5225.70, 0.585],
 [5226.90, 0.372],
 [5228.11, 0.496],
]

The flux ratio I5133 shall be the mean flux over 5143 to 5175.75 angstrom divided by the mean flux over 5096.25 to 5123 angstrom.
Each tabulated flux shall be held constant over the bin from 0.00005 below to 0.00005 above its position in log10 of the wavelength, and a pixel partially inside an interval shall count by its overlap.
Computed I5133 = 0.96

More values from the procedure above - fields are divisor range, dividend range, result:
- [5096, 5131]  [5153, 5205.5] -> 0.96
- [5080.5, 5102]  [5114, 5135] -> 1.02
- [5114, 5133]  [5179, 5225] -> 0.97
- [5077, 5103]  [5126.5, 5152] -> 0.95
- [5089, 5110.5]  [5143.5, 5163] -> 1.01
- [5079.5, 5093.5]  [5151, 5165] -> 1.05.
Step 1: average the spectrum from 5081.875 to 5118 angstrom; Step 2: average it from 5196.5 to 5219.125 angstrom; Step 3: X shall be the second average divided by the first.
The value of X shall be 1.00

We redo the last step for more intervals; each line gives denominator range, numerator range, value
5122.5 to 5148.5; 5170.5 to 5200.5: 1.01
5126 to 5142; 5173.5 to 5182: 1.13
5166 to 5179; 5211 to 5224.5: 1.05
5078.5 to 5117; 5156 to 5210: 0.97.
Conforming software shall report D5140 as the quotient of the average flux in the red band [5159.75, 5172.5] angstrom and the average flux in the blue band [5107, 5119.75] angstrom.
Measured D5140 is 0.9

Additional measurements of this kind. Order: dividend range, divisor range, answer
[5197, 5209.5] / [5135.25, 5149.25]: 1.07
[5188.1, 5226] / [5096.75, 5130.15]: 0.96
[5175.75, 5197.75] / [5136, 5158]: 0.98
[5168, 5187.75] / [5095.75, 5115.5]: 0.95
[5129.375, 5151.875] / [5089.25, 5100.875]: 0.99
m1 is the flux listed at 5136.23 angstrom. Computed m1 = 0.466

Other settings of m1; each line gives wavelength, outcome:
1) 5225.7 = 0.585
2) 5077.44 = 0.611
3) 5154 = 0.58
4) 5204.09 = 0.536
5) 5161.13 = 0.477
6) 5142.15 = 0.454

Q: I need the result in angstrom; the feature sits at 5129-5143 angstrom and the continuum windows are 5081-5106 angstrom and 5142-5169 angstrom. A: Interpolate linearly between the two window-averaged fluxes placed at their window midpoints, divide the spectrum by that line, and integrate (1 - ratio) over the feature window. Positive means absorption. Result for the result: 0.7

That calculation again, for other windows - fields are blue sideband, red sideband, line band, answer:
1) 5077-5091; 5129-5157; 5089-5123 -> 0.1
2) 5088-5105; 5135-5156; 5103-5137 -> -0.6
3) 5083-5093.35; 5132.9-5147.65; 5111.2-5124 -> -0.7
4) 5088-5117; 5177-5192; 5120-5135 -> -0.3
